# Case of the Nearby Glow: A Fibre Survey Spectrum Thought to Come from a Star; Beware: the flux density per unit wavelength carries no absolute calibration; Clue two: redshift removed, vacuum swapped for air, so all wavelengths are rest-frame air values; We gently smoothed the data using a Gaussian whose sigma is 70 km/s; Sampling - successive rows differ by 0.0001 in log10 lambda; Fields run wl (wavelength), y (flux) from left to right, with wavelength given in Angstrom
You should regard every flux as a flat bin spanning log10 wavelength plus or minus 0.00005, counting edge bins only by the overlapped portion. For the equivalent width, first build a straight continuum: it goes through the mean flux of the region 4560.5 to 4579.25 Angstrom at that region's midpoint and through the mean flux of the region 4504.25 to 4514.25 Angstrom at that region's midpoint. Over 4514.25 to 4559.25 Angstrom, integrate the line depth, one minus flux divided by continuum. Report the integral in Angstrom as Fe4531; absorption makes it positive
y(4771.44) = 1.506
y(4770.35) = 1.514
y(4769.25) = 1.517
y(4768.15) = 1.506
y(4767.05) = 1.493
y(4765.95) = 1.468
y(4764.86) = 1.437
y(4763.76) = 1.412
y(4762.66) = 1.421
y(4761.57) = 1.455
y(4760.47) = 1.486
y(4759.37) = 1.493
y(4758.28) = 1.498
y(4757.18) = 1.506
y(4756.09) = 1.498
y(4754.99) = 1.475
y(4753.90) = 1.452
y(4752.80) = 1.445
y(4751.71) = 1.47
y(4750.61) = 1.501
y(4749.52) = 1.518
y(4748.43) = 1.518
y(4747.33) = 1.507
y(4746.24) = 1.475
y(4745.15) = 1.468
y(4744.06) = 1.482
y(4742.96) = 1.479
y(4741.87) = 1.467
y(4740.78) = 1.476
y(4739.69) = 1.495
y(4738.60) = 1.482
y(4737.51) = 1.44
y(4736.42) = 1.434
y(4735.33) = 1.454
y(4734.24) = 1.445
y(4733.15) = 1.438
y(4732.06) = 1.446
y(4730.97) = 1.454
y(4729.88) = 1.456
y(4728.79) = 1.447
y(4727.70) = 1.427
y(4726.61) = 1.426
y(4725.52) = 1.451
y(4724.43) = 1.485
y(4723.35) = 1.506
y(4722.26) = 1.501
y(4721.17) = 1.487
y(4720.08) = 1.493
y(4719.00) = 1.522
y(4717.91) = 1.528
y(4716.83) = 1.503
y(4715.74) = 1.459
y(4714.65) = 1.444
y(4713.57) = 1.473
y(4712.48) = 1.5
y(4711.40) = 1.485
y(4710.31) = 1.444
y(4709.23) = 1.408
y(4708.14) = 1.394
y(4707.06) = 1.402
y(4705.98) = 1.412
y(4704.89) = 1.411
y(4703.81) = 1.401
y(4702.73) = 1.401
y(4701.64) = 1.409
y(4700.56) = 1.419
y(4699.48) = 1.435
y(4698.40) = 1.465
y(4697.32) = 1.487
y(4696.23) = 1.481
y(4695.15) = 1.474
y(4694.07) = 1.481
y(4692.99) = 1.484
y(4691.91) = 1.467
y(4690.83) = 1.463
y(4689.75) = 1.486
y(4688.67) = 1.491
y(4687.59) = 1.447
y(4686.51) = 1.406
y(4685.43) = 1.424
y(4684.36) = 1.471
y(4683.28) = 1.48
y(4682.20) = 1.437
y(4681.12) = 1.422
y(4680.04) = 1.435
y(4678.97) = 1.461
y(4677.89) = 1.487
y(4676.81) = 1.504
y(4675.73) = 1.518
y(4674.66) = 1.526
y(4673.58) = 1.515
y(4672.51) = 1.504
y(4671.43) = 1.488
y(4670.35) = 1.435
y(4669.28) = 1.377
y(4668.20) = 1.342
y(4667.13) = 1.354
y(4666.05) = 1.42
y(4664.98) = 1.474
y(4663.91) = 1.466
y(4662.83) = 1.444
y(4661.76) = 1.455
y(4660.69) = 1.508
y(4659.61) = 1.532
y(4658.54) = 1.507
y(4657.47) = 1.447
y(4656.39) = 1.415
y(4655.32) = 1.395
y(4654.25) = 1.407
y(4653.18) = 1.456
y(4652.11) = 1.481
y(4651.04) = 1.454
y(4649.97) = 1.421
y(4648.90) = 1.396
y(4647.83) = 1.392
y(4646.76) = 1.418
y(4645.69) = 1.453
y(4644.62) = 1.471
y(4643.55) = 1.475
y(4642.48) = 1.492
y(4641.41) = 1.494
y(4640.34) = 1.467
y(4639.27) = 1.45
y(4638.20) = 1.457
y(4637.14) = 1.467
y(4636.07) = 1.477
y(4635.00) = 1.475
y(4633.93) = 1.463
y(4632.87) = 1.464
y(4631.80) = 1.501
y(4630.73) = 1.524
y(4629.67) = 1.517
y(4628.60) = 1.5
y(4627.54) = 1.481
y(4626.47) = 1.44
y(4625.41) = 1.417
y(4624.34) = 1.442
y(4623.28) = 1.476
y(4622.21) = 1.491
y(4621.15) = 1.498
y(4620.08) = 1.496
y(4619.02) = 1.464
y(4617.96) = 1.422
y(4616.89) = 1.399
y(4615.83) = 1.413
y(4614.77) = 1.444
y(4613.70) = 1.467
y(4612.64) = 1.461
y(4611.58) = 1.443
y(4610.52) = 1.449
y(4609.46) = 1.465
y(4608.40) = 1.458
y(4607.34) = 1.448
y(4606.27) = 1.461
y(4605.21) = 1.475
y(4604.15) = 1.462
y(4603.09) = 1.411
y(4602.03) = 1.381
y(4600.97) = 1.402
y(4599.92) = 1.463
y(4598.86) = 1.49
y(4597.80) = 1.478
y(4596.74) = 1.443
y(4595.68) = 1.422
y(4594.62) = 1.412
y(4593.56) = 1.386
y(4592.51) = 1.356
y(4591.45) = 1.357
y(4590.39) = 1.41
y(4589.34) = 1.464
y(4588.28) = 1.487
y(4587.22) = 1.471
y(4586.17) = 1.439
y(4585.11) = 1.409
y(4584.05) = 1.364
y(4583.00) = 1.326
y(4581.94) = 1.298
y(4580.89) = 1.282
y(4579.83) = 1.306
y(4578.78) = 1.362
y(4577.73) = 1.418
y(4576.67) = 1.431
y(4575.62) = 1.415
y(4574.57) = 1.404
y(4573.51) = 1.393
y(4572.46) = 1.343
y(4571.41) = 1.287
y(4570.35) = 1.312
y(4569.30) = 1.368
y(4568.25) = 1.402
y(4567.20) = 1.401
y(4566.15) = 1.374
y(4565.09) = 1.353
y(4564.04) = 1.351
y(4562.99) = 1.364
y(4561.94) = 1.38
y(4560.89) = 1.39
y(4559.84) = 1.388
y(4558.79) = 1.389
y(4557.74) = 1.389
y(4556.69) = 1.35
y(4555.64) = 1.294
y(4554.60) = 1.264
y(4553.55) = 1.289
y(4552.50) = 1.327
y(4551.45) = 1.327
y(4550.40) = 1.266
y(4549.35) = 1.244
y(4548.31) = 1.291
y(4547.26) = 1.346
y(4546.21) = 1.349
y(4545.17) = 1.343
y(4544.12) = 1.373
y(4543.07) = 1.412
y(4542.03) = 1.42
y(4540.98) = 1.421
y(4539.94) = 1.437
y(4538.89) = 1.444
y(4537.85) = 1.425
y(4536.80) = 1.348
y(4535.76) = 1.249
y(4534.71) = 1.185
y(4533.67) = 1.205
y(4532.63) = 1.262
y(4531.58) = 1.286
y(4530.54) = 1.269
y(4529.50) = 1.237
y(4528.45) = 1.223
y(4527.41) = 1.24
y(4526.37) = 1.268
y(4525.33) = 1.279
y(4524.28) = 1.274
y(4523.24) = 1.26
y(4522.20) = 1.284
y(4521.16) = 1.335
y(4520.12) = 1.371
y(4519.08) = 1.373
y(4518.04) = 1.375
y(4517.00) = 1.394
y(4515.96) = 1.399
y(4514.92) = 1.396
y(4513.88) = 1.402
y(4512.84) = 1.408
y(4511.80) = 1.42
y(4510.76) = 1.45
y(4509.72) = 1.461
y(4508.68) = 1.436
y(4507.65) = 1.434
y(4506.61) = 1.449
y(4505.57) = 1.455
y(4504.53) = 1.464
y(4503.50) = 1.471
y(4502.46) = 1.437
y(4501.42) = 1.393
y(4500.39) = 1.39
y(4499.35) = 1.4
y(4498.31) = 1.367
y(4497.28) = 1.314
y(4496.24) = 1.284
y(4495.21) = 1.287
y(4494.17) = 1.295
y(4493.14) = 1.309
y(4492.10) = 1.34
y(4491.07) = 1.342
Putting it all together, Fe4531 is 2.7 Angstrom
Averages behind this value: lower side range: 1.44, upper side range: 1.37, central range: 1.32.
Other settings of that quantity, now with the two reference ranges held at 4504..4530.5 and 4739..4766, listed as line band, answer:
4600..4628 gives -0.8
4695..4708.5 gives 0.2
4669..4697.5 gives -0.5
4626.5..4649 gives -0.8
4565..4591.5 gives 0.2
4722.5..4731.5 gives 0.0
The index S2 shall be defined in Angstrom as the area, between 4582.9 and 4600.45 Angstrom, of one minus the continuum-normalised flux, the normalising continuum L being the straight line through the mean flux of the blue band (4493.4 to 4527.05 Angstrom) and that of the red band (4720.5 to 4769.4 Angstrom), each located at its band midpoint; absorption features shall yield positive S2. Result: -0.21 Angstrom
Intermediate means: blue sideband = 1.37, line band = 1.42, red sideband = 1.47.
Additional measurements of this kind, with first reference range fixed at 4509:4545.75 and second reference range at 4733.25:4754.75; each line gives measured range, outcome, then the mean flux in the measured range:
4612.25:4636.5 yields -1.1 Angstrom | 1.47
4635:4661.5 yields -0.8 Angstrom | 1.46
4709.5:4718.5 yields -0.1 Angstrom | 1.48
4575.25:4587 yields 0.0 Angstrom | 1.37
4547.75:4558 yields 0.4 Angstrom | 1.3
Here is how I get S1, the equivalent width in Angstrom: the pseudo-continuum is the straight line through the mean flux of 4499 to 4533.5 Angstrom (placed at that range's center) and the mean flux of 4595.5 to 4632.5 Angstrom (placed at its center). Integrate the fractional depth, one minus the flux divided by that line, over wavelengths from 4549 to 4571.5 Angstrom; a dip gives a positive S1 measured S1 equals 1.0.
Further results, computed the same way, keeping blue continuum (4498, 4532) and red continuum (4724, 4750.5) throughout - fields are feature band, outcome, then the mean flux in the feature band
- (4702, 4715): 0.2 Angstrom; 1.43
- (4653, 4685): -0.5 Angstrom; 1.46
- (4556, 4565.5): 0.1 Angstrom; 1.37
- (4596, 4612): -0.5 Angstrom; 1.45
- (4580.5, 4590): 0.0 Angstrom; 1.4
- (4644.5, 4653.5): -0.1 Angstrom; 1.44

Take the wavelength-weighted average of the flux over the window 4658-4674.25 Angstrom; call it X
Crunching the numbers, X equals 1.46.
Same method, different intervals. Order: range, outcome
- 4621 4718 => 1.46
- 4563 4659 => 1.43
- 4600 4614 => 1.45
